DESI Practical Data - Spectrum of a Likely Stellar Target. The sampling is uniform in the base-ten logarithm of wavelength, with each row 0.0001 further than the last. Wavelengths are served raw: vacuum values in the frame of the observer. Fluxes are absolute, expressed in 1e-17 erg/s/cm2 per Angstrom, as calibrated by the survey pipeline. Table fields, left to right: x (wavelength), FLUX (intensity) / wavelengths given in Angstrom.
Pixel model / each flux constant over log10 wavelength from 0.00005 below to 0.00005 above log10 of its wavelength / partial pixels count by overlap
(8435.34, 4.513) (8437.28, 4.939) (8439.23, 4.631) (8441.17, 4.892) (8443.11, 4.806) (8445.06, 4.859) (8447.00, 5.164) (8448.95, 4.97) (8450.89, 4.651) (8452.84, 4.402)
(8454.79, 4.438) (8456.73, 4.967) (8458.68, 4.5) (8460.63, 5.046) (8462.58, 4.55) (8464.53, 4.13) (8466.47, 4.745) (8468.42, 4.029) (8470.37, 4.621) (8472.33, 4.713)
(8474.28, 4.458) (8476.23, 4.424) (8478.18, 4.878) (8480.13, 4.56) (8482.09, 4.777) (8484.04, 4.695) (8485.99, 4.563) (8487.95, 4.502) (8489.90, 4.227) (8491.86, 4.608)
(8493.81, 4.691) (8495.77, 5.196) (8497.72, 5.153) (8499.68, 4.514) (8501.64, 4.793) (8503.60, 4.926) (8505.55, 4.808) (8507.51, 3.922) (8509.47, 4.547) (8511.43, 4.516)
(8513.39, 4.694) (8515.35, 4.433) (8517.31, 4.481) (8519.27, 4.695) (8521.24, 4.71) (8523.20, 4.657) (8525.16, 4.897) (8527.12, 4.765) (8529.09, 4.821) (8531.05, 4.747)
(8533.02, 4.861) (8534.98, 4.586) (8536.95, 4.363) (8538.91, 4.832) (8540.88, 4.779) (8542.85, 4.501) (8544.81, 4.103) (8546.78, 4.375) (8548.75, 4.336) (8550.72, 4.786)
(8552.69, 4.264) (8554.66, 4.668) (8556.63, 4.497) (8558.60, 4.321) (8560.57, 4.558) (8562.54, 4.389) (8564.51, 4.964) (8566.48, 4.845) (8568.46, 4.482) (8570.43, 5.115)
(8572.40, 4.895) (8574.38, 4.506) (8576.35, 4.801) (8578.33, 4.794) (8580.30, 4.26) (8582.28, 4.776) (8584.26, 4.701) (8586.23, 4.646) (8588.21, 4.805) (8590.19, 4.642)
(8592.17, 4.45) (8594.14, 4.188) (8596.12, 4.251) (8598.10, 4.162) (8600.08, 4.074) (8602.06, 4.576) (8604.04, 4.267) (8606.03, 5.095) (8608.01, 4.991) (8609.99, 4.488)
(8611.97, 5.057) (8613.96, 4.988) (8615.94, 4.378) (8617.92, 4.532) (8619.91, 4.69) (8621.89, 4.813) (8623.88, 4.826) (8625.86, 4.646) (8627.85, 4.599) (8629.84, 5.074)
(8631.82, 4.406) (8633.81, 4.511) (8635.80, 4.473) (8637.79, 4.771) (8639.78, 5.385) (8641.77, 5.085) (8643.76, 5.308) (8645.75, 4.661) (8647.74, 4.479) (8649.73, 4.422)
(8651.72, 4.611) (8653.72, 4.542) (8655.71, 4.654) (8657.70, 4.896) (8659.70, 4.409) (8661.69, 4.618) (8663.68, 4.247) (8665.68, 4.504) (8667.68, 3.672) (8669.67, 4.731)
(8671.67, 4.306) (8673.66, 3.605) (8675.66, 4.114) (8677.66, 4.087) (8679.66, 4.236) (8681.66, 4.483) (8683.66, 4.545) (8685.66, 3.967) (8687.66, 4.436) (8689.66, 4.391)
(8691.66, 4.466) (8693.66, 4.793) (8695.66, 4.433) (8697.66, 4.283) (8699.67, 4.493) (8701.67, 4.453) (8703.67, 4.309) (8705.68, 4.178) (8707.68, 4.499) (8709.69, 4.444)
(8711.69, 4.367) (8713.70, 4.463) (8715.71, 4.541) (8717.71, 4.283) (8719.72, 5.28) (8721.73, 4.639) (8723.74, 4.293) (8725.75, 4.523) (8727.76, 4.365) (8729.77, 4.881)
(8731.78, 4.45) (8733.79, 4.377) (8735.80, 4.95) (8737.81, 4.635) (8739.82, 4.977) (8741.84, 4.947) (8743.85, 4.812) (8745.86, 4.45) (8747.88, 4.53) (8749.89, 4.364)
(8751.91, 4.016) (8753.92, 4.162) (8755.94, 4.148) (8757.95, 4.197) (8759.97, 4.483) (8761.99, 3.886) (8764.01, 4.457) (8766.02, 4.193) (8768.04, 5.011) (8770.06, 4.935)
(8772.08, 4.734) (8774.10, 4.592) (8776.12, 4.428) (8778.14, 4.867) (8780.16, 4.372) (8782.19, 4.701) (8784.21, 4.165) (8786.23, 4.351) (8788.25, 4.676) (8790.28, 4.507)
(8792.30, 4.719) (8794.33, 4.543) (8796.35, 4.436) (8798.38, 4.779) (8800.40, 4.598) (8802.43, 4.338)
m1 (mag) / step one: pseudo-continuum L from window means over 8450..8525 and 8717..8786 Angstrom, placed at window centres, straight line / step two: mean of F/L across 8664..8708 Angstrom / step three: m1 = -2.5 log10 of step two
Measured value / 0.06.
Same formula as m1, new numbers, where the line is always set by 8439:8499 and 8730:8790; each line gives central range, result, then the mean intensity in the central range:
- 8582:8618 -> 0.01 mag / 4.58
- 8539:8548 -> 0.04 mag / 4.47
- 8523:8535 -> -0.03 mag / 4.78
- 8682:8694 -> 0.03 mag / 4.42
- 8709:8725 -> 0.00 mag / 4.54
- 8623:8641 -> -0.04 mag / 4.75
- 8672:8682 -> 0.12 mag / 4.09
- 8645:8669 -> 0.02 mag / 4.48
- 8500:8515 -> 0.01 mag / 4.59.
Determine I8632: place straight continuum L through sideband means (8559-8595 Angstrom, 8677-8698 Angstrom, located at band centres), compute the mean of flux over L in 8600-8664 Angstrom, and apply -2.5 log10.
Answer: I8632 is -0.04 mag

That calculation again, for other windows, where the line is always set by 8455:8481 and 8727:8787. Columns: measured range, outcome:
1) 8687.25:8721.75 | 0.01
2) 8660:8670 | 0.05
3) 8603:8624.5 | -0.04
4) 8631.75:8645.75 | -0.07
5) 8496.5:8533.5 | -0.03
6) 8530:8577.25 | -0.01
